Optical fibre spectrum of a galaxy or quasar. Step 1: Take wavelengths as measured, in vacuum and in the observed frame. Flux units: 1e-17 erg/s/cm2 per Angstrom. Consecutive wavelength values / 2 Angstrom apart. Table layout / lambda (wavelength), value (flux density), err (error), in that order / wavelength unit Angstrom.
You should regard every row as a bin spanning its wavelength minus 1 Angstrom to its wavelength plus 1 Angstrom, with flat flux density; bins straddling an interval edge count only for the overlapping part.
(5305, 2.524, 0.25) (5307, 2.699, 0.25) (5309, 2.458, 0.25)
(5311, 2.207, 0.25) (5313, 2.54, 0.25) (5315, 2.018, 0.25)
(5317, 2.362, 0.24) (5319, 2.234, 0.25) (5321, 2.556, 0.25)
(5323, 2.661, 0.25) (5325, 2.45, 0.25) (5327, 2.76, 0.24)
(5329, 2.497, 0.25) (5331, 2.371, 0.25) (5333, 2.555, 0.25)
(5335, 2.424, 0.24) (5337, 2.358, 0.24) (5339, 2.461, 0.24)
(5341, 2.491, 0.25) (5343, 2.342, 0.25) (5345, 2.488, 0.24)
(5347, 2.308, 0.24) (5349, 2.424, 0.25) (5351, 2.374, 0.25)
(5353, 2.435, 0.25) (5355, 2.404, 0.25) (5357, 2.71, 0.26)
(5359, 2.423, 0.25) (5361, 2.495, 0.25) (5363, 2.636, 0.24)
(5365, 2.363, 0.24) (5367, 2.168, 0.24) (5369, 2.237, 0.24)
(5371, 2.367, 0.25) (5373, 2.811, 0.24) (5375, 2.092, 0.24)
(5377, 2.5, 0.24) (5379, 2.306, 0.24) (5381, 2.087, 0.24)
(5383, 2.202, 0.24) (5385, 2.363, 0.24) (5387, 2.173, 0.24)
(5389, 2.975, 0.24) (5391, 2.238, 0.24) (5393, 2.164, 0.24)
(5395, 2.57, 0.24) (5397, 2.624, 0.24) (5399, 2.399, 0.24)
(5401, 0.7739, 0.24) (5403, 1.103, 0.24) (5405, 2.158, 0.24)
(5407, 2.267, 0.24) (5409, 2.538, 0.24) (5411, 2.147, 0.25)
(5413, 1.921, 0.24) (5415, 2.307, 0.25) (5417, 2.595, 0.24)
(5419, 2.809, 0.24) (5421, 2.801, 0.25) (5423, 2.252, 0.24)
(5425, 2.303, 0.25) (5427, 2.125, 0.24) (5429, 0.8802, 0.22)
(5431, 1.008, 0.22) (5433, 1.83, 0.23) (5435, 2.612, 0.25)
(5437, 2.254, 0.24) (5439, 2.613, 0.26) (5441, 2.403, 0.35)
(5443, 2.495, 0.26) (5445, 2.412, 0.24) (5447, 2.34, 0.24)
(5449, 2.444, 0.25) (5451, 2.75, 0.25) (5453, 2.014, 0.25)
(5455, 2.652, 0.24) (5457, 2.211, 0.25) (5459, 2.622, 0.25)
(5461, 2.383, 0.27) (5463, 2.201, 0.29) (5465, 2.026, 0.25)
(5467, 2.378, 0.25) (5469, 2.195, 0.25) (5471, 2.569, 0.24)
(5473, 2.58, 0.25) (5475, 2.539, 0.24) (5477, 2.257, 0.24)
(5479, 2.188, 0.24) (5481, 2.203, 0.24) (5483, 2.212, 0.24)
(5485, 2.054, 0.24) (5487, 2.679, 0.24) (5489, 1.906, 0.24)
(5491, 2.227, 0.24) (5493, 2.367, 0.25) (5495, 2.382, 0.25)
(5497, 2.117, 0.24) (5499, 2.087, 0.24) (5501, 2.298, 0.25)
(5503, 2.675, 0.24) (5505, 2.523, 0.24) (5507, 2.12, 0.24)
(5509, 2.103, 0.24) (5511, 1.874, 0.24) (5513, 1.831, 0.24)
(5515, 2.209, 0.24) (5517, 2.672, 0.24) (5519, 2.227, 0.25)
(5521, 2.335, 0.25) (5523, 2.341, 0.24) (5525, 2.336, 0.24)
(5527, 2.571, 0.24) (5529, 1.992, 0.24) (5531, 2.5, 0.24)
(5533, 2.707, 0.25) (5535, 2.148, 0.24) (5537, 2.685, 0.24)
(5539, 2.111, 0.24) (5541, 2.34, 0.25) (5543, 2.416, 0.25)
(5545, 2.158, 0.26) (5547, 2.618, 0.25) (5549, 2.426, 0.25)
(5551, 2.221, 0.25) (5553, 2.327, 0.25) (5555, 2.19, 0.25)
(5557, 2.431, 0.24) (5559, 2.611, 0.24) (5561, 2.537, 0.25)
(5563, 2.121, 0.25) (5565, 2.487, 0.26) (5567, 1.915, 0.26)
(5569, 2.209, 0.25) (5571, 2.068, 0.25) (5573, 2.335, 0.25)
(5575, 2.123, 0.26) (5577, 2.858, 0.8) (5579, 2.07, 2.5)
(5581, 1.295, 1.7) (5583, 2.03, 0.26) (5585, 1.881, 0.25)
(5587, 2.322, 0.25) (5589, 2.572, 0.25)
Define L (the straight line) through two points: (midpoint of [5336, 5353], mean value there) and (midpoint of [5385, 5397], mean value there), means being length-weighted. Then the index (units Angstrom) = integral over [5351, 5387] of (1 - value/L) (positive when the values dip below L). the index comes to 0.6 Angstrom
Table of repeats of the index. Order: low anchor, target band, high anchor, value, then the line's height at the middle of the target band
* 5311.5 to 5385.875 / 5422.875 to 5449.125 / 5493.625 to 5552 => 2.6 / 2.36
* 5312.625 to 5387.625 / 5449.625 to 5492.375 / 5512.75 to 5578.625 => 0.7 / 2.36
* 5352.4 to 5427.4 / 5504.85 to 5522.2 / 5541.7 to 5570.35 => 1.0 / 2.33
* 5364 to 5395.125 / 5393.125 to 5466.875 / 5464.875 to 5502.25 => 3.1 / 2.32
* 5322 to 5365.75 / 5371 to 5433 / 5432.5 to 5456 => 6.6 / 2.44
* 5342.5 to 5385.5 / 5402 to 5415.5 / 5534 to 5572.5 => 1.8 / 2.37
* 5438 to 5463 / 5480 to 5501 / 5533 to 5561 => 1.6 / 2.41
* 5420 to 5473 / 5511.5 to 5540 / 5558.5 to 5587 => -1.5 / 2.21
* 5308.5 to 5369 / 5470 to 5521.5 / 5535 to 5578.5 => 1.8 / 2.36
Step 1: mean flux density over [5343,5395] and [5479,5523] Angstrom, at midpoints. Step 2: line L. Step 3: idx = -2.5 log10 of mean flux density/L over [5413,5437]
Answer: 0.10 mag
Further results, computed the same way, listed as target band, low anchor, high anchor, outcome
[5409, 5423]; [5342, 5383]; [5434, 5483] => -0.02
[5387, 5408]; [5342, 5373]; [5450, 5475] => 0.13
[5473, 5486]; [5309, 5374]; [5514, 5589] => 0.04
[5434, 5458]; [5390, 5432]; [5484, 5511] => -0.13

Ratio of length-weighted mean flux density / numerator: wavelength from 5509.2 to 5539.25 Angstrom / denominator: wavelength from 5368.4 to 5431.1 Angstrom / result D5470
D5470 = 1.0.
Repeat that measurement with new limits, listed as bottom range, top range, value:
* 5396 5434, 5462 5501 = 1.11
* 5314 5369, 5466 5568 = 0.95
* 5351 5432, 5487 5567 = 1.03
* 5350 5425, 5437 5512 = 1.00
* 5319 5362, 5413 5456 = 0.92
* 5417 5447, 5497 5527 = 1.02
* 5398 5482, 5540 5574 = 1.04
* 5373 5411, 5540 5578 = 1.06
